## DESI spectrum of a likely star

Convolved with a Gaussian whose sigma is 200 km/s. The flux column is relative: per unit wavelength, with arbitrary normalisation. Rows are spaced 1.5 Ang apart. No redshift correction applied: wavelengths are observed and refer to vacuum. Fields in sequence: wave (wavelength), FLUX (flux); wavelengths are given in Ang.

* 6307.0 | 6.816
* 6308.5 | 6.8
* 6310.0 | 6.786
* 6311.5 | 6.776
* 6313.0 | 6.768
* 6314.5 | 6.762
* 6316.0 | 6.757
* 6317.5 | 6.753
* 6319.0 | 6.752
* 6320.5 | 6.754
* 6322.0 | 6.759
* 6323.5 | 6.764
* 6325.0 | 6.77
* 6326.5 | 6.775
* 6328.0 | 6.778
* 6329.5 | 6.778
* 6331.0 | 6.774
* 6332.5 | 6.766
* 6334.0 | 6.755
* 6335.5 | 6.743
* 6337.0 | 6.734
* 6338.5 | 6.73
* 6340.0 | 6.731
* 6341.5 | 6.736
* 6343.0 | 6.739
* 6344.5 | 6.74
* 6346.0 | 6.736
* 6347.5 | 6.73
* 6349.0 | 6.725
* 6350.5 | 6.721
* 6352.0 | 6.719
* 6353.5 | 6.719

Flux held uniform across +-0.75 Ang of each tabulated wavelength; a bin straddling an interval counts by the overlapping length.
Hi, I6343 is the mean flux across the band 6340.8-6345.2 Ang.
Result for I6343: 6.74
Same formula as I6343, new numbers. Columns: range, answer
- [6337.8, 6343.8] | 6.73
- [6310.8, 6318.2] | 6.76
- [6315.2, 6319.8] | 6.75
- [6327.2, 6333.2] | 6.77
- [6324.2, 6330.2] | 6.78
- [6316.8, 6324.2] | 6.76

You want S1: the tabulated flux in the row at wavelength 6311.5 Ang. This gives 6.776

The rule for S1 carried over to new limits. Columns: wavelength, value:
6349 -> 6.725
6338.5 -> 6.73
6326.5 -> 6.775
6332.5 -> 6.766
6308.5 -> 6.8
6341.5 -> 6.736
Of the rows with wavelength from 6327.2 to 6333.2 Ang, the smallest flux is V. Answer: 6.766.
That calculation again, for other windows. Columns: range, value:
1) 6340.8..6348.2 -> 6.73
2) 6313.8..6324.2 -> 6.752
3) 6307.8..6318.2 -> 6.753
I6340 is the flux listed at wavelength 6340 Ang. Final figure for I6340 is 6.731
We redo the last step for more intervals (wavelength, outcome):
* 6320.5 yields 6.754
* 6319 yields 6.752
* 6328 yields 6.778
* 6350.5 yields 6.721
